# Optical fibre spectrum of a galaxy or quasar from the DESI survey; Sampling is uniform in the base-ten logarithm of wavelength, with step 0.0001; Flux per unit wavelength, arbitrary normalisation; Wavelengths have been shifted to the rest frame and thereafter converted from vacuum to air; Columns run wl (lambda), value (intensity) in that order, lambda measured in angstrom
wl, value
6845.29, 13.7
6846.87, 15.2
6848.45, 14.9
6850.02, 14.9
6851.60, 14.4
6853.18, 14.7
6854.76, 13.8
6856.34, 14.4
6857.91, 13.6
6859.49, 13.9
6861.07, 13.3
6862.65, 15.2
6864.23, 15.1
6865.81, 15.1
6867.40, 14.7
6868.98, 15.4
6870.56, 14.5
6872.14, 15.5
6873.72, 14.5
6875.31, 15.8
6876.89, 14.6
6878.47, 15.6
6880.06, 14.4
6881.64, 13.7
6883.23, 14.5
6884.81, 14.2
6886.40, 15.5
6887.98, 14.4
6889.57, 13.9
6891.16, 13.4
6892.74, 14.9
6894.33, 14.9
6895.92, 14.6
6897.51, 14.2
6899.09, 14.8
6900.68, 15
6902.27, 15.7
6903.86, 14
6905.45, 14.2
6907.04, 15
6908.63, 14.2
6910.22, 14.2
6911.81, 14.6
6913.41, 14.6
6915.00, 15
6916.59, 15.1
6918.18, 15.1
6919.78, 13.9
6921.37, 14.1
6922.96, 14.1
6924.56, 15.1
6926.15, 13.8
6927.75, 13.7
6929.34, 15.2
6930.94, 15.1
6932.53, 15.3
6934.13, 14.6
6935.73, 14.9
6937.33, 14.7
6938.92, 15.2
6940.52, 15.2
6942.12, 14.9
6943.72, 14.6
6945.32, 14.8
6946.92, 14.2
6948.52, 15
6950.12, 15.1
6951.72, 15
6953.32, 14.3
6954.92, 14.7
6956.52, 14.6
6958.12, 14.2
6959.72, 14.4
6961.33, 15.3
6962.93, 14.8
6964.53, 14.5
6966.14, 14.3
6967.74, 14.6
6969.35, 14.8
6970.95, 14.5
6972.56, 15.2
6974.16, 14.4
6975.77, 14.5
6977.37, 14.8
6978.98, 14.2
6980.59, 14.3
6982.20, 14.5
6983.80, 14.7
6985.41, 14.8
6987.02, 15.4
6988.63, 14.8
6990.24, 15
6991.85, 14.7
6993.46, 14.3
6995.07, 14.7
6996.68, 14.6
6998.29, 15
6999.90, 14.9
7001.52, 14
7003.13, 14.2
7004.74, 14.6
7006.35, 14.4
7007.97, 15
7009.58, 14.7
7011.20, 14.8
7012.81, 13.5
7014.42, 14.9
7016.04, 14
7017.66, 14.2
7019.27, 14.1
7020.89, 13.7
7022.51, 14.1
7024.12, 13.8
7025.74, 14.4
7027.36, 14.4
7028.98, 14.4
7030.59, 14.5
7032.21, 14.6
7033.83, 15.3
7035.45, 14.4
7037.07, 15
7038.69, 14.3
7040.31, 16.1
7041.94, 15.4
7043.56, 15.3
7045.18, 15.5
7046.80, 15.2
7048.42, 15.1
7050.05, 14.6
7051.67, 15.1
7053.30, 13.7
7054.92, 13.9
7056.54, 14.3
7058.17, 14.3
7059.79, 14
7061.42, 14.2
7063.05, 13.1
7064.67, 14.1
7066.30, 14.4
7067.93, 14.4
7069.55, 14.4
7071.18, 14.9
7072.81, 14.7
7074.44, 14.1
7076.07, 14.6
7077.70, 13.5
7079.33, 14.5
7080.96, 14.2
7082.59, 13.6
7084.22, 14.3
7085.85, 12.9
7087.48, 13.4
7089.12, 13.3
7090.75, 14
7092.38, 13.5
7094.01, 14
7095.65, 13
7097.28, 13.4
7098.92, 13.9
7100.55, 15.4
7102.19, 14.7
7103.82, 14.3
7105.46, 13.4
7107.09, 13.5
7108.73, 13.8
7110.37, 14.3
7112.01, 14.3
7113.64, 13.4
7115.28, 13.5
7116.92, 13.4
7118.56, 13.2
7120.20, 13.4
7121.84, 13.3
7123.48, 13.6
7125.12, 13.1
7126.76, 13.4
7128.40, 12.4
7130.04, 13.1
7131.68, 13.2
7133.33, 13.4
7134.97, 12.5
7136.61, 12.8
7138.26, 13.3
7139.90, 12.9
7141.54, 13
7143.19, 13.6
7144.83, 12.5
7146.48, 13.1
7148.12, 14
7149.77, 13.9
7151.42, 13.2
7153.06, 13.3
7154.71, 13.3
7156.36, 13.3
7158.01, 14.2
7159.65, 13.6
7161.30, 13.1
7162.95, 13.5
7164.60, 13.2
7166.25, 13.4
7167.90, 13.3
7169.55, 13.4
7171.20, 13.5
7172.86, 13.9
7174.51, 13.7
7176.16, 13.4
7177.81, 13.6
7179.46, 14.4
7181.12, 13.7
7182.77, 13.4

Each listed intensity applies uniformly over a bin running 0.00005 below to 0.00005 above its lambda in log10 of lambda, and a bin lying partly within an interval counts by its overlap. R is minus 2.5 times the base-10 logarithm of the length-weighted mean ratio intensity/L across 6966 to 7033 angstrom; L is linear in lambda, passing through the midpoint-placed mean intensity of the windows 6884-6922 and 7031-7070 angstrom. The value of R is 0.01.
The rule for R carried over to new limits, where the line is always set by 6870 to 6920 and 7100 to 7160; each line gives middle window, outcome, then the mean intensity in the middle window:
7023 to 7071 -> -0.052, 14.6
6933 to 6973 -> -0.028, 14.7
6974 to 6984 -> -0.019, 14.5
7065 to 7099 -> -0.019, 14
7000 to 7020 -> -0.024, 14.4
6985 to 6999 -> -0.049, 14.8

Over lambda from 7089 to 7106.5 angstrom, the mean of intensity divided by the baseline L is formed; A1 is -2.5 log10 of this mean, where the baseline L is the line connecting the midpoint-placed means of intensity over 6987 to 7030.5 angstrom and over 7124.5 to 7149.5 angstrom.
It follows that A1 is -0.03 mag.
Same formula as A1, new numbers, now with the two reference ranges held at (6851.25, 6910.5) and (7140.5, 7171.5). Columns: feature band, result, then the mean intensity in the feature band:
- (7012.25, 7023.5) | -0.01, 14.1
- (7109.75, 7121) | -0.01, 13.6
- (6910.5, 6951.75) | -0.03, 14.7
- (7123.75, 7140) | 0.04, 13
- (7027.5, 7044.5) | -0.08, 14.9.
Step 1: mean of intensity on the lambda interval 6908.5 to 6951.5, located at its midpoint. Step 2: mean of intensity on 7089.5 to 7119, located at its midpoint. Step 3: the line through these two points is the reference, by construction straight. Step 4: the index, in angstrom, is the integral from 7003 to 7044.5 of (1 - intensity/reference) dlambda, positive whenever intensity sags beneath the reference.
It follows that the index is -0.94 angstrom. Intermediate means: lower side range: 14.7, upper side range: 13.8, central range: 14.6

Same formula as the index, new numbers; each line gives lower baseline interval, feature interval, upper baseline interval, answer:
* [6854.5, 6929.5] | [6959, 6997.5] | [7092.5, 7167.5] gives -1.4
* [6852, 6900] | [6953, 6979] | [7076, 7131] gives -0.7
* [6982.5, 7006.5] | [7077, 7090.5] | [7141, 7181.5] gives 0.3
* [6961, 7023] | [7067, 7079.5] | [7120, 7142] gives -0.6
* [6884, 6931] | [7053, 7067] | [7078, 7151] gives -0.2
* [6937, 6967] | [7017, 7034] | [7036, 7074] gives 0.4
